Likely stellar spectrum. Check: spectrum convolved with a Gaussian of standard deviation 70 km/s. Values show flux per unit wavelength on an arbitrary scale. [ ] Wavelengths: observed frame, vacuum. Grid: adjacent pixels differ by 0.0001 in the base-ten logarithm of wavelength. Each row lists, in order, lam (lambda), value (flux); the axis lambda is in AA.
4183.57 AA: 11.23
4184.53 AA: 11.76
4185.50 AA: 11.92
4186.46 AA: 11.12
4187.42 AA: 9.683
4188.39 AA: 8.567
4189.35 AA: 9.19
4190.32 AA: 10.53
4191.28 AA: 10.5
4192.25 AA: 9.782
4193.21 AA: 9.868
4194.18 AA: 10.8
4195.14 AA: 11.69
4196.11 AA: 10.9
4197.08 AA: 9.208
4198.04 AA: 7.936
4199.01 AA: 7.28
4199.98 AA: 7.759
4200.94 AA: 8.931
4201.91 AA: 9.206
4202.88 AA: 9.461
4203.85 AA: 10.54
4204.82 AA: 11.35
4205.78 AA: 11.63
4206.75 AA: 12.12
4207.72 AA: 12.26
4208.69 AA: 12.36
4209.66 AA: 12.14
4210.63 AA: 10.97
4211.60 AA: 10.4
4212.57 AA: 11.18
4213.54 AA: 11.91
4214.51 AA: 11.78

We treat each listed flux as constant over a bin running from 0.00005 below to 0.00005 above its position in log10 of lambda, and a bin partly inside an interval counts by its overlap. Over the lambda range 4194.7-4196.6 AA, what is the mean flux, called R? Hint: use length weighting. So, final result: 11.2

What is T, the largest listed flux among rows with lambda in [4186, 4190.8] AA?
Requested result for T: 11.12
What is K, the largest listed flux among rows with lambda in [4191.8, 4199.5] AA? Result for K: 11.69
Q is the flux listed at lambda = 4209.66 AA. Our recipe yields 12.14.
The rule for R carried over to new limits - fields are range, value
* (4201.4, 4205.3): 10.1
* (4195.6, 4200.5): 8.63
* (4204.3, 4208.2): 11.8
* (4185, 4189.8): 10.1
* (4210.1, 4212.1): 10.7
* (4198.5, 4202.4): 8.28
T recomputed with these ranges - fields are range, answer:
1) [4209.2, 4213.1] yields 12.14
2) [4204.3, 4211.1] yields 12.36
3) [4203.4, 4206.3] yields 11.63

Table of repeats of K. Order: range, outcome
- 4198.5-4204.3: 10.54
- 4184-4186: 11.92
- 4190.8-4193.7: 10.5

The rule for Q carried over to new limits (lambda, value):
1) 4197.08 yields 9.208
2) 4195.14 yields 11.69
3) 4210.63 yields 10.97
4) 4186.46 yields 11.12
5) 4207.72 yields 12.26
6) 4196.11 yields 10.9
